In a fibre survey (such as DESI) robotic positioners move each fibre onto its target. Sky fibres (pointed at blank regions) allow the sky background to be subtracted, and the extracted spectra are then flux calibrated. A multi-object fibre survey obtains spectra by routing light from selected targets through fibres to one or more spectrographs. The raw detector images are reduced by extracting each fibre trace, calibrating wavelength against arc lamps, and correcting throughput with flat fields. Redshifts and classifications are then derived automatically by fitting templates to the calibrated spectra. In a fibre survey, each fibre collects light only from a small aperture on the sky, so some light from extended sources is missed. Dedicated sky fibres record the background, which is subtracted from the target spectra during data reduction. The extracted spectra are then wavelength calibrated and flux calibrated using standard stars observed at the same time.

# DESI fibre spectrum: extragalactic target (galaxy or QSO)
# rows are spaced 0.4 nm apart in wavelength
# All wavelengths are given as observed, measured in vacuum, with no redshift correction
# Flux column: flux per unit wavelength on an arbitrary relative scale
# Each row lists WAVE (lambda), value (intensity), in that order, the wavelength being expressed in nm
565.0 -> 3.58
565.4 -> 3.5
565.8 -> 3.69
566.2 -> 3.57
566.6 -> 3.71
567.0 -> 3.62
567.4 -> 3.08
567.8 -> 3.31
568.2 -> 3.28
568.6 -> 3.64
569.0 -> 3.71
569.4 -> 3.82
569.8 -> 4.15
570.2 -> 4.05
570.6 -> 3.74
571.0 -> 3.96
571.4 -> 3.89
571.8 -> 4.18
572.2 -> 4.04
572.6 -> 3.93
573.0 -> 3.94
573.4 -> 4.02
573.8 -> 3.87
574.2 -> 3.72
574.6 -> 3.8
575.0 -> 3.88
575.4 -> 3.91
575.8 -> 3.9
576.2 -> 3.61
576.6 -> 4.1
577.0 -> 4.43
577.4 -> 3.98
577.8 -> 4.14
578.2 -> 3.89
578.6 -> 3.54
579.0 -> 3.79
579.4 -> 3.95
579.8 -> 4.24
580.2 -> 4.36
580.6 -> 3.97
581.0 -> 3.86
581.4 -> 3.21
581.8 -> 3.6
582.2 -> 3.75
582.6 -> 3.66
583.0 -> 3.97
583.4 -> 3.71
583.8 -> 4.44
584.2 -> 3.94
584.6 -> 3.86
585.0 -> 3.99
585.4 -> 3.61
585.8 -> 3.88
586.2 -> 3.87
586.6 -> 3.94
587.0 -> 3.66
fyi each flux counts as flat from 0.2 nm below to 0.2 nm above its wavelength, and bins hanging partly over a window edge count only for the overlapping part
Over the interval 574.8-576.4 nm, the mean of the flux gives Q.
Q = 3.83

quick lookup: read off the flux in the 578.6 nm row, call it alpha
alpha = 3.54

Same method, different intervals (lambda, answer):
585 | 3.99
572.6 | 3.93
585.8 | 3.88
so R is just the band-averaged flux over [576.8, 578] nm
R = 4.18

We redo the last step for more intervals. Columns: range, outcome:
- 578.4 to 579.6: 3.76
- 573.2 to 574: 3.94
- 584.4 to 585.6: 3.82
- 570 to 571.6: 3.91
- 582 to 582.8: 3.71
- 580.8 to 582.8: 3.62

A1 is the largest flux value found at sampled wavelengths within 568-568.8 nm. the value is 3.64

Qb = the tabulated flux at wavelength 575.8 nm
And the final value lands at 3.9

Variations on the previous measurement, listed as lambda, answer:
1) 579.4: 3.95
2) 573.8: 3.87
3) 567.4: 3.08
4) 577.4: 3.98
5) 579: 3.79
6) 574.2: 3.72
